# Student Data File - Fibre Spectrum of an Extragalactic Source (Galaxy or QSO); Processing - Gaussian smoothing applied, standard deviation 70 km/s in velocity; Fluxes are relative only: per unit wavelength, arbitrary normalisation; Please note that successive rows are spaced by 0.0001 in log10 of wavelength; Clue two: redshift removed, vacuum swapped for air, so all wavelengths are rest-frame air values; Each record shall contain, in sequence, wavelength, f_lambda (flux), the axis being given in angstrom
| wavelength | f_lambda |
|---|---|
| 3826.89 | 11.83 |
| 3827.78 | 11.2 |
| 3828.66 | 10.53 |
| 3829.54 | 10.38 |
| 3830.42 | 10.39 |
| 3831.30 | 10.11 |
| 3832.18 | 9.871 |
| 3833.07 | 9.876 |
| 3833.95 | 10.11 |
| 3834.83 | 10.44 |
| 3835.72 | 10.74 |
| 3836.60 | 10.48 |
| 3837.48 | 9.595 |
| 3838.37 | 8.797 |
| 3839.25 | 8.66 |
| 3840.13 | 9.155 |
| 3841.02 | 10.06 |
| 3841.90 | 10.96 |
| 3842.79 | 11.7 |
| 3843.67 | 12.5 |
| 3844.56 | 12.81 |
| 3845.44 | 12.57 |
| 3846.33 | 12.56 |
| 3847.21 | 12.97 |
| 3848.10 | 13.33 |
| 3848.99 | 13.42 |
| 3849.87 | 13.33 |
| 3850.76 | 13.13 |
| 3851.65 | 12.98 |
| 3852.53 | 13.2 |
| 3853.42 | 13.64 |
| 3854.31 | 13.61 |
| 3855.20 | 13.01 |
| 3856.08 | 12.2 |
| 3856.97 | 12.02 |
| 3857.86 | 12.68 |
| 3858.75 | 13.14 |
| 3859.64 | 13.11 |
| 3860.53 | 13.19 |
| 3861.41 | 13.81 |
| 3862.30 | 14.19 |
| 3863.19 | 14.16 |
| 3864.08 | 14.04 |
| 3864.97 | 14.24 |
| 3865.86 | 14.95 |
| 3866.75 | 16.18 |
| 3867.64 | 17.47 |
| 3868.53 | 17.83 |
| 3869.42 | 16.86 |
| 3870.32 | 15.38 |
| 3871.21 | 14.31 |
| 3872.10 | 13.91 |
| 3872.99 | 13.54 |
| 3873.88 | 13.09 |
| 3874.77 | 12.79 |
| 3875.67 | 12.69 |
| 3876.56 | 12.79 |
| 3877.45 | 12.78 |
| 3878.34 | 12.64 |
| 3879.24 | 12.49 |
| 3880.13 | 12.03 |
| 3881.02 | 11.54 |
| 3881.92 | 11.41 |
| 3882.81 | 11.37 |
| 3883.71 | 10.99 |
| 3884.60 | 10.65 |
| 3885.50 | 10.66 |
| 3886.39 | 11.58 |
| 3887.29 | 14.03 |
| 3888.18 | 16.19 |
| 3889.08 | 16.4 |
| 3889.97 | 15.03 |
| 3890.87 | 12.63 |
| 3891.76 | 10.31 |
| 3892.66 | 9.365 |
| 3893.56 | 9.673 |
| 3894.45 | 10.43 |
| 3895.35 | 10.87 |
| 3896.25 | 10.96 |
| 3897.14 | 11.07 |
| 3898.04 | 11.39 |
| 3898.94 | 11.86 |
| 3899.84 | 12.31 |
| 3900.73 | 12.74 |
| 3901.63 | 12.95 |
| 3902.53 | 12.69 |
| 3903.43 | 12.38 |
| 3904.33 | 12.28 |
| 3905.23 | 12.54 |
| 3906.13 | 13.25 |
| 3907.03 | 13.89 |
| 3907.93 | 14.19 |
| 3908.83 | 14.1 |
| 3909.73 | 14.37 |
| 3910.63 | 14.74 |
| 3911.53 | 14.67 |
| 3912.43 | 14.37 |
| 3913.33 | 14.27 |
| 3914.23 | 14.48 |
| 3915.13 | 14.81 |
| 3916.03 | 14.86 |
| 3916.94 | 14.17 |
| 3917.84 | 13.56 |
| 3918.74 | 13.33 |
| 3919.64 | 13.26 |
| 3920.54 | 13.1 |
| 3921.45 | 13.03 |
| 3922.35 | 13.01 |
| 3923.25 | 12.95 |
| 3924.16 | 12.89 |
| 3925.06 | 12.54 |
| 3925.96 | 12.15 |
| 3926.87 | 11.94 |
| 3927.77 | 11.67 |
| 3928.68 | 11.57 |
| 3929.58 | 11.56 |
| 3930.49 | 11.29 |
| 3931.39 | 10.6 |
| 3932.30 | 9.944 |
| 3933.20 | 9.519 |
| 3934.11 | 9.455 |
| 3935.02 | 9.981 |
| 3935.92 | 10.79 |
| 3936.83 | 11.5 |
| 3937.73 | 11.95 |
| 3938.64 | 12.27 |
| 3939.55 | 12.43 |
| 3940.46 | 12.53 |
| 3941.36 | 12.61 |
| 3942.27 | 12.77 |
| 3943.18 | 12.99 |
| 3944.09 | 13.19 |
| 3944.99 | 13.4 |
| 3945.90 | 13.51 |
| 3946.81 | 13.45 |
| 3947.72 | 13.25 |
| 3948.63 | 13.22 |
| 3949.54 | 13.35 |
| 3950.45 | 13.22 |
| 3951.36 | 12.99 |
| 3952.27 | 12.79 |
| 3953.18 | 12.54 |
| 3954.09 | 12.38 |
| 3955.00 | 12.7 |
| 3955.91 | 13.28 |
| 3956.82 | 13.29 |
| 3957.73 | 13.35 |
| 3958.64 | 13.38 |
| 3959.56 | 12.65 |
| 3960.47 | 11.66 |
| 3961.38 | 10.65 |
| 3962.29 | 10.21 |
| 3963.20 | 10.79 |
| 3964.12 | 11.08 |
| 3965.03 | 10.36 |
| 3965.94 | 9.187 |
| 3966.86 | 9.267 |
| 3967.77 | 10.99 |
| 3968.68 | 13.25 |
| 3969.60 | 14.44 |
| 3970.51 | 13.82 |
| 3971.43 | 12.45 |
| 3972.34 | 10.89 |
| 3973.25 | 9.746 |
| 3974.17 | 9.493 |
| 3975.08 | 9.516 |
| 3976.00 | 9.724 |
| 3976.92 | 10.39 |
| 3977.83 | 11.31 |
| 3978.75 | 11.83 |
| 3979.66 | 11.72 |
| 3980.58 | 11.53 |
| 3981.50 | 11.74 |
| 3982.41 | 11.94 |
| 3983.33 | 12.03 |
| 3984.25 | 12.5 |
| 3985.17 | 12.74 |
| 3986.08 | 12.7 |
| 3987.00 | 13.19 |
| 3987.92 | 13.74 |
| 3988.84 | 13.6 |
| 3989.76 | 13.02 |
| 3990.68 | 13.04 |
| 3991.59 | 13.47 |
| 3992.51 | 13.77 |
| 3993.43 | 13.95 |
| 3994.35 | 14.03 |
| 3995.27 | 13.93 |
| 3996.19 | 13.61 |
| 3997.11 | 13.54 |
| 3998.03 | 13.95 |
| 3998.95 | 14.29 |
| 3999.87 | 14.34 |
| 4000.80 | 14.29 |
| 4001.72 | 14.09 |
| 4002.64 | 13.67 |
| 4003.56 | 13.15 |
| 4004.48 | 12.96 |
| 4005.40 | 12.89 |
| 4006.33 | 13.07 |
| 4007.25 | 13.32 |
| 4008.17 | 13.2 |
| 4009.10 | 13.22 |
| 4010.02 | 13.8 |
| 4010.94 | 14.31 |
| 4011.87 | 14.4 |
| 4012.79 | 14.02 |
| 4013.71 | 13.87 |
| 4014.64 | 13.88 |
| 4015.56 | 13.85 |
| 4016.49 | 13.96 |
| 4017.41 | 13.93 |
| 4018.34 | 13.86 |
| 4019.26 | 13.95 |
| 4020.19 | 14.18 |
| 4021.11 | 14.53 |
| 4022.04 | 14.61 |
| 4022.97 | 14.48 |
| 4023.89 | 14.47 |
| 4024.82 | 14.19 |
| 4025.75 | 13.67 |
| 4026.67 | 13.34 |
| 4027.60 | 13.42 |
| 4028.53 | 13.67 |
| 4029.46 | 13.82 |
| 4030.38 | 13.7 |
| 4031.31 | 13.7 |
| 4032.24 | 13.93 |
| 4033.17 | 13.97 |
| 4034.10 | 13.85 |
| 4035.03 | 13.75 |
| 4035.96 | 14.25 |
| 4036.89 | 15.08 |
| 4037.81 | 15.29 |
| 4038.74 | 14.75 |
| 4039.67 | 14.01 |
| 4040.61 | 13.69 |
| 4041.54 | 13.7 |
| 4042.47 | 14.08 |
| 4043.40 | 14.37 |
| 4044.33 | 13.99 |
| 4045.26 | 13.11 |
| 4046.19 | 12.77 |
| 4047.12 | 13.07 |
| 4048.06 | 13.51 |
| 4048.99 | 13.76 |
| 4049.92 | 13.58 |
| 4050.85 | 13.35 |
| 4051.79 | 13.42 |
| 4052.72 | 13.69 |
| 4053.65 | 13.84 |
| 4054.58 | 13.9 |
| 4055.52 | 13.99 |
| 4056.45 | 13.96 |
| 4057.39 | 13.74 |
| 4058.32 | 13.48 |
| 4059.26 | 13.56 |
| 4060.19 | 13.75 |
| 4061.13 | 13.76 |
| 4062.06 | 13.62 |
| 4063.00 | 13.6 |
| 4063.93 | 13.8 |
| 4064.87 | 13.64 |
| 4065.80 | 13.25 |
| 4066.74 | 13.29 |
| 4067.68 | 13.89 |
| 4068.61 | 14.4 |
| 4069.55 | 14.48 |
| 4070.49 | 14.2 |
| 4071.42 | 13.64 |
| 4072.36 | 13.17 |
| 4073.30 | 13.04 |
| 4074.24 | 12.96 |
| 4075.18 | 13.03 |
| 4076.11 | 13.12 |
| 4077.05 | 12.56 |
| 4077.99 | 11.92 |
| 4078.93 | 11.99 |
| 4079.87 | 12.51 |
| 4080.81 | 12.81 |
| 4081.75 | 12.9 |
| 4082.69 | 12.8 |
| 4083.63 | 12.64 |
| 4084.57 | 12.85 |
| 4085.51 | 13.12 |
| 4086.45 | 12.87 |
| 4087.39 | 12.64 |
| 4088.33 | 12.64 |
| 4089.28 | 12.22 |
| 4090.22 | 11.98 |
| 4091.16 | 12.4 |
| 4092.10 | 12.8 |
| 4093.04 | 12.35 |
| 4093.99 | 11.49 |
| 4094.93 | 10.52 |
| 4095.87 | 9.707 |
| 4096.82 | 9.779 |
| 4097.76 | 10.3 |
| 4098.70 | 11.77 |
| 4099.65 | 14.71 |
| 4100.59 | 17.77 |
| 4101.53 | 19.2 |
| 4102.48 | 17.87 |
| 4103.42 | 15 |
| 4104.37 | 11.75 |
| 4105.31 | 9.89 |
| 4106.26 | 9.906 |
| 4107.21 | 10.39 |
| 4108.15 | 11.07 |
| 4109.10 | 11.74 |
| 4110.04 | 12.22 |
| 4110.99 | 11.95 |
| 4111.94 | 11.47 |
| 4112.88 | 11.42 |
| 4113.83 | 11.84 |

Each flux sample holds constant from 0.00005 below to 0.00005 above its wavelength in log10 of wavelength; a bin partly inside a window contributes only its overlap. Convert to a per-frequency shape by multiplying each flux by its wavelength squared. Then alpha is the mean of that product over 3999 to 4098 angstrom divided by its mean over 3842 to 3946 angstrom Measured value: 1.1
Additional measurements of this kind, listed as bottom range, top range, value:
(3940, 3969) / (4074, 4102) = 1.10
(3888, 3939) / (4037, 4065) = 1.18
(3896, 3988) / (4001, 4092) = 1.16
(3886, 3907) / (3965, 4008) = 1.06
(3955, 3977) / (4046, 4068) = 1.24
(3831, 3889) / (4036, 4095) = 1.17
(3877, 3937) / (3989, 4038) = 1.18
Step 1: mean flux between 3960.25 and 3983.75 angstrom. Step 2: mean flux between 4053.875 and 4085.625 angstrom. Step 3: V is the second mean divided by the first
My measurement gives 1.2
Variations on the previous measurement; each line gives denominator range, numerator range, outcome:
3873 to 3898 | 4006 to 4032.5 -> 1.15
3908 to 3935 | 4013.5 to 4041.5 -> 1.10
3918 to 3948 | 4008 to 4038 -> 1.15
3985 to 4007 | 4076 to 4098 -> 0.89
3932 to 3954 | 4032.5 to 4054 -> 1.13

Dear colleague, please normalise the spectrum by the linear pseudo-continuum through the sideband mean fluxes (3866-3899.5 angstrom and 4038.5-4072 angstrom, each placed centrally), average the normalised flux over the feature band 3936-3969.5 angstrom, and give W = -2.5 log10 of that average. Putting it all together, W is 0.078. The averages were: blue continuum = 12.9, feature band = 12.3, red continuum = 13.7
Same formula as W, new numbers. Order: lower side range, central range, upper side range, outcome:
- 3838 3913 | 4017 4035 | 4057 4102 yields -0.08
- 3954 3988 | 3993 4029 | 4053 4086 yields -0.12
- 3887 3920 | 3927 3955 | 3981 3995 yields 0.08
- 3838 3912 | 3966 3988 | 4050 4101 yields 0.12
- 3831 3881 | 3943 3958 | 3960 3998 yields -0.08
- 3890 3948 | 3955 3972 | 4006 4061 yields 0.10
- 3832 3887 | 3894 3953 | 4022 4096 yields 0.02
